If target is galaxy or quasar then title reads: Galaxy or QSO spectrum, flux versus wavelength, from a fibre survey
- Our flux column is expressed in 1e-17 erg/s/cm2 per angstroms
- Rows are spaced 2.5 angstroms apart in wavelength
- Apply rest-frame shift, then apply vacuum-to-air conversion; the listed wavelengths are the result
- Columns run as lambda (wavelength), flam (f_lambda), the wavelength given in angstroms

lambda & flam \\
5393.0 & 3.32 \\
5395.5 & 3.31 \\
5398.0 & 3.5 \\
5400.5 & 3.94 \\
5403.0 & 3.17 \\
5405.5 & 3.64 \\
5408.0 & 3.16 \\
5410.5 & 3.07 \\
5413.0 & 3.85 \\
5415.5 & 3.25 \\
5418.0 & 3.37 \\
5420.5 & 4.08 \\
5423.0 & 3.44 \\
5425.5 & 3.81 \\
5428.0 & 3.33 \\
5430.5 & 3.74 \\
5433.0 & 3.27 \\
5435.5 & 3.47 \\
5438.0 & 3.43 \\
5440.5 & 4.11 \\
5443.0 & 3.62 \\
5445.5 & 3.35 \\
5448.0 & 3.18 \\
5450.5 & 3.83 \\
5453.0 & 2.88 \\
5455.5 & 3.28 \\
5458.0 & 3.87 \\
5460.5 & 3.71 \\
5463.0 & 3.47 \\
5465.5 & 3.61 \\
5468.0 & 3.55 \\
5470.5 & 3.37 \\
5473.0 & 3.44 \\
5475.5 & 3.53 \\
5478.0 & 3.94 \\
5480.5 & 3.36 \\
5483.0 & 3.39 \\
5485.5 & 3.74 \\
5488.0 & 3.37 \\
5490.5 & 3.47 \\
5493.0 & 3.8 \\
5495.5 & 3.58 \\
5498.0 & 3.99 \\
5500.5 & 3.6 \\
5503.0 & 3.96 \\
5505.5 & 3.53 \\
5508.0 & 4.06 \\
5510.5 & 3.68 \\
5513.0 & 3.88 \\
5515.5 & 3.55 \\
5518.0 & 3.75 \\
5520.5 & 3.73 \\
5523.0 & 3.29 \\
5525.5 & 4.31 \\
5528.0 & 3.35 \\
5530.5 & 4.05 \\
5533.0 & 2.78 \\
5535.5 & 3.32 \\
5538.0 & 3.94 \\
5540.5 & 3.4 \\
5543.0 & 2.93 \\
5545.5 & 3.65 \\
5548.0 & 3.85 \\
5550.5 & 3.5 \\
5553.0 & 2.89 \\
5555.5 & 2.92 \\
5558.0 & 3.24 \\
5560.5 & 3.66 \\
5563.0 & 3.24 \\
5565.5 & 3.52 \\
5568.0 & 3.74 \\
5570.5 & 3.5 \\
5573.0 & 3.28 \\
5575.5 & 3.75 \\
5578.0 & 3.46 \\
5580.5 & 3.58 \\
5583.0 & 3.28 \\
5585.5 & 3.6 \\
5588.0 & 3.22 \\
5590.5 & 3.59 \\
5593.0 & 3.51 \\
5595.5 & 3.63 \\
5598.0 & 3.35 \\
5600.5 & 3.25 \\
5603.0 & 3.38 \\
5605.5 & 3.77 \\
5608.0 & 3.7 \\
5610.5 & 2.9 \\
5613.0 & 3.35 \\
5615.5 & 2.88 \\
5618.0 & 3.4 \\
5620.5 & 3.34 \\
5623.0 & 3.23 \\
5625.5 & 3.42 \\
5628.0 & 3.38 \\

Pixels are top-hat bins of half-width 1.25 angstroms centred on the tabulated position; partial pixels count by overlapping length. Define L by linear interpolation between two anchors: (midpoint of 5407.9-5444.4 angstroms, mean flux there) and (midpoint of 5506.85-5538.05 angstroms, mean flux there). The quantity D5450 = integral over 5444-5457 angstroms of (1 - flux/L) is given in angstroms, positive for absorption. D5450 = 0.9 angstroms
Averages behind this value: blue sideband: 3.54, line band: 3.32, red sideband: 3.66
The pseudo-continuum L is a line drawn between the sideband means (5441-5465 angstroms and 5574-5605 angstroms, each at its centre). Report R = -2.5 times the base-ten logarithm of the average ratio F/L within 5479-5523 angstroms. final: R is -0.05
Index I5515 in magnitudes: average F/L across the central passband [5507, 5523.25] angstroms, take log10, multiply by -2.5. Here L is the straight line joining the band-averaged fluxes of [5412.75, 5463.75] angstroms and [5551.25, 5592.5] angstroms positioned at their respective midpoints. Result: -0.08 mag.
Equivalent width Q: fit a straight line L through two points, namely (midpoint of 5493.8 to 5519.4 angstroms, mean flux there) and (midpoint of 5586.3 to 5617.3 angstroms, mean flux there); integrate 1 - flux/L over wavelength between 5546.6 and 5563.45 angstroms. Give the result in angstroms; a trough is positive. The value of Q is 1.1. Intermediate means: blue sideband 3.76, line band 3.34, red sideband 3.38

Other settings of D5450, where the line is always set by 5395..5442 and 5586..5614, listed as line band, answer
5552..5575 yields 0.6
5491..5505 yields -1.1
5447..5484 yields 0.0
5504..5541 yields -1.9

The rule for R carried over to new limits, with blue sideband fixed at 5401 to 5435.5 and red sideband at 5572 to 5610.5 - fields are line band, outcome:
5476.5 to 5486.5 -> -0.037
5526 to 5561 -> 0.022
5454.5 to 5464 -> -0.034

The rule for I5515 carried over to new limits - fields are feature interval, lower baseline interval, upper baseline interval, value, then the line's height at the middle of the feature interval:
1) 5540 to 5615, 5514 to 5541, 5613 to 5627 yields 0.000 mag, 3.42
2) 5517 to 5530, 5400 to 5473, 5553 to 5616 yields -0.078 mag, 3.45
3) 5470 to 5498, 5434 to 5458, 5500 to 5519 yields 0.023 mag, 3.65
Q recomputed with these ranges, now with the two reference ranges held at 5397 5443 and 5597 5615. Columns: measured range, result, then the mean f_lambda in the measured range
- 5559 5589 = -0.8 angstroms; 3.49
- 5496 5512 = -1.5 angstroms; 3.79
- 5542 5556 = 0.4 angstroms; 3.32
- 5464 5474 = 0.0 angstroms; 3.49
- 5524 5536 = -0.5 angstroms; 3.57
